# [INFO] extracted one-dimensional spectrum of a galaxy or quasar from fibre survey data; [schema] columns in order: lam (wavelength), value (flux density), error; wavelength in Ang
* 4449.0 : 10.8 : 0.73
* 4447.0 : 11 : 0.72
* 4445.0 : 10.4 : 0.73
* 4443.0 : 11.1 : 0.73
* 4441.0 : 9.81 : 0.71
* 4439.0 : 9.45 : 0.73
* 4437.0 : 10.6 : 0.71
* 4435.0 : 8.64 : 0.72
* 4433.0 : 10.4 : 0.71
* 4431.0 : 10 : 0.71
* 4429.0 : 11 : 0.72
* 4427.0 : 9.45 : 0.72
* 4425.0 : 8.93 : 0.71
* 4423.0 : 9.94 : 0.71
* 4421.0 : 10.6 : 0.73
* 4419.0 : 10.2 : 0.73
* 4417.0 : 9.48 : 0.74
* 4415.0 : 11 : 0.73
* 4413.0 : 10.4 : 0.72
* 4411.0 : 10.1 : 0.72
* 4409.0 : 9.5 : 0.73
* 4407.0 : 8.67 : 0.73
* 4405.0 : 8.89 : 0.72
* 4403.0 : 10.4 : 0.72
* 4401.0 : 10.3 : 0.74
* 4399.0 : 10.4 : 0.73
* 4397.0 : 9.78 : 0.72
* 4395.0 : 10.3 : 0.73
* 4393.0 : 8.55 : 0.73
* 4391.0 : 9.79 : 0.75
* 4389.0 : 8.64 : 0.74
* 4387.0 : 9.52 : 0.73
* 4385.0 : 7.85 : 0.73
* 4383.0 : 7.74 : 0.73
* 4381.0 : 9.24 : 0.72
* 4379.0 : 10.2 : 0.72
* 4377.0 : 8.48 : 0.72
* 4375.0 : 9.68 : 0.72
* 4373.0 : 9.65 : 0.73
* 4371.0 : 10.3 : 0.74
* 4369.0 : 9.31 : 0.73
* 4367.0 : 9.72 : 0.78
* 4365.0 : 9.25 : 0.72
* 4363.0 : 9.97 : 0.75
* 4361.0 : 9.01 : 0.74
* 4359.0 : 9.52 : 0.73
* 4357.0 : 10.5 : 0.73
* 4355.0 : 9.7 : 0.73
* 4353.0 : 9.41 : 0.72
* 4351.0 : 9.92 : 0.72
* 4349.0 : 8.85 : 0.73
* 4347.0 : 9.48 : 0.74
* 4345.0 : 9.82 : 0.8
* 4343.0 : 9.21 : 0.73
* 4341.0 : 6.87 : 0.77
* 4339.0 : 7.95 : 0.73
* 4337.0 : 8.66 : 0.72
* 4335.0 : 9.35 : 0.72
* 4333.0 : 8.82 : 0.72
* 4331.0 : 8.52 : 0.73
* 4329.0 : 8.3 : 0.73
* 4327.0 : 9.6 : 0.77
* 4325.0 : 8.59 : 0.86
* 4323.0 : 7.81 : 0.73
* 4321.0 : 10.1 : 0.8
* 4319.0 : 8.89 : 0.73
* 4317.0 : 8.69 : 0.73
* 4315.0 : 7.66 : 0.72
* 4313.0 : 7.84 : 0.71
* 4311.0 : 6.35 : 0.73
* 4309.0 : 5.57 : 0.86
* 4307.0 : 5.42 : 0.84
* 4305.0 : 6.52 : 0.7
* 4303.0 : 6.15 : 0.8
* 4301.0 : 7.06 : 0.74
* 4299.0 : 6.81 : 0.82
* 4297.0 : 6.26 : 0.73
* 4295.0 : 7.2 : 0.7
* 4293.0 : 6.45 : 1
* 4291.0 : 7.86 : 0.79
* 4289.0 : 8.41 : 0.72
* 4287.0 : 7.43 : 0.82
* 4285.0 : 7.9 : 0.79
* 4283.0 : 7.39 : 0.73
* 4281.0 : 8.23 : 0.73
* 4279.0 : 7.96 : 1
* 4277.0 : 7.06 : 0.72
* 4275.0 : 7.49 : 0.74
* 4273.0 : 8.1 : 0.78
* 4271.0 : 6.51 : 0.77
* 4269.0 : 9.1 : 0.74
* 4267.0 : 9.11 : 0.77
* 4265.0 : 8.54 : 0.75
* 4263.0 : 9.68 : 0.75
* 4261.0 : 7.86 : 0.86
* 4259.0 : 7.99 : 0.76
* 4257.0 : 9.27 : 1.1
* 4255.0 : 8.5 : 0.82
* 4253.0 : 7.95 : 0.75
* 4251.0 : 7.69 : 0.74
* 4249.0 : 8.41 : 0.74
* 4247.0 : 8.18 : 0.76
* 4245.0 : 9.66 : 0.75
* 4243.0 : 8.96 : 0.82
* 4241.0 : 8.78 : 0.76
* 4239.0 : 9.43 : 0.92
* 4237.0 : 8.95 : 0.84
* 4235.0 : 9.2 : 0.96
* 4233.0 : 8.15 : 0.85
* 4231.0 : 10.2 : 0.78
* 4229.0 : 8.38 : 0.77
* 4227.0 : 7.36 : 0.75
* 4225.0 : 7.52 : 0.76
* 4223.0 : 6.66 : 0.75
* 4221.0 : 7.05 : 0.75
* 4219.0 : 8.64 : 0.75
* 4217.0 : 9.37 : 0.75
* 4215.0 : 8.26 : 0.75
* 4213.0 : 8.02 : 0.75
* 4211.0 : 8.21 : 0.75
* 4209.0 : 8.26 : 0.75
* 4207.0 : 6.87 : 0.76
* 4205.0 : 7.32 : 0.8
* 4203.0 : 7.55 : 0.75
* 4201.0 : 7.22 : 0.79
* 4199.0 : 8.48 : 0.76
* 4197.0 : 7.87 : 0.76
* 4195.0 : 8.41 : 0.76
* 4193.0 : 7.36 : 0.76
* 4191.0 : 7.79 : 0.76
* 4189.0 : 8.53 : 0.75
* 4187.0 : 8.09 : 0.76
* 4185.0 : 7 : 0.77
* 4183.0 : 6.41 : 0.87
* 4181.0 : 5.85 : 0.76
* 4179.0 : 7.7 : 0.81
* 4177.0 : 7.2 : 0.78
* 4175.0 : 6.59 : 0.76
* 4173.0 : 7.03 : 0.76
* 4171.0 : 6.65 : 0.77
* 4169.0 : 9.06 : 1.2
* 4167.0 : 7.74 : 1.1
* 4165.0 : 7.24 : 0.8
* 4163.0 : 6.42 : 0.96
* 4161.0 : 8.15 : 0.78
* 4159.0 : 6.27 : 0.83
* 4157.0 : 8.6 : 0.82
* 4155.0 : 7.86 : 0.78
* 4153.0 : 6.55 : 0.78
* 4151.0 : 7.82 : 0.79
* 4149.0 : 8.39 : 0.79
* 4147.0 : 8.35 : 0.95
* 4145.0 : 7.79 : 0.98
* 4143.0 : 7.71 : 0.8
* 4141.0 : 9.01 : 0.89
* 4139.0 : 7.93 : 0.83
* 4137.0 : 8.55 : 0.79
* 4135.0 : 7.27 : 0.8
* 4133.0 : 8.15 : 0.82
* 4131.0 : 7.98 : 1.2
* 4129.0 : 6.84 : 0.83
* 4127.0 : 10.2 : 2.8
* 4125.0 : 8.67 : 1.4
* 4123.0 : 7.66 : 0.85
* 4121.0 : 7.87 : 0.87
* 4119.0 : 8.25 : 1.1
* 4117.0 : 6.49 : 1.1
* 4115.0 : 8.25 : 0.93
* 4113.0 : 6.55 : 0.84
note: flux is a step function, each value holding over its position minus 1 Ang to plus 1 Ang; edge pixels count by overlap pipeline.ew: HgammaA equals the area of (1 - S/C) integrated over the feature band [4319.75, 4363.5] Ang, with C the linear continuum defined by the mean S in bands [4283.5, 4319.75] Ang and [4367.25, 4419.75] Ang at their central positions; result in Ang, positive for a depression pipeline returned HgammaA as -4.8 Ang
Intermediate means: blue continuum 7.13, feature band 9.08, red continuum 9.55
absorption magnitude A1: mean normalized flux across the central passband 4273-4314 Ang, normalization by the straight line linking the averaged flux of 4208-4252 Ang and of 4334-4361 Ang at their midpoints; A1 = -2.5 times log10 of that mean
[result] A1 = 0.24 mag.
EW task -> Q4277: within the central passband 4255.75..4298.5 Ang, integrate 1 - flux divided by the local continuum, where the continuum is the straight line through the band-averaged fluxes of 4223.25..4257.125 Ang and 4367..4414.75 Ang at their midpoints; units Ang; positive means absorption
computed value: 4.37 Ang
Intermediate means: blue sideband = 8.56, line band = 7.89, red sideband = 9.49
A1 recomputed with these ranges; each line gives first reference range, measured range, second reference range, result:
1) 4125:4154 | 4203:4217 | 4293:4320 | -0.046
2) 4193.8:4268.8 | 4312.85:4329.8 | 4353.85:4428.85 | 0.049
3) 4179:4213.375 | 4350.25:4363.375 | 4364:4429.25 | -0.058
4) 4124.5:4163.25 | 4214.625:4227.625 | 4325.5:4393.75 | 0.073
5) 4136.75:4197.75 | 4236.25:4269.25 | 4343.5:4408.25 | -0.043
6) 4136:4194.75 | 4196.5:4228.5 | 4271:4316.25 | -0.054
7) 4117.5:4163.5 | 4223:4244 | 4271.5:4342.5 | -0.106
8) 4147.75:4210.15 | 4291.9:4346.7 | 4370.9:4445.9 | 0.137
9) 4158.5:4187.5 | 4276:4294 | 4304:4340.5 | 0.024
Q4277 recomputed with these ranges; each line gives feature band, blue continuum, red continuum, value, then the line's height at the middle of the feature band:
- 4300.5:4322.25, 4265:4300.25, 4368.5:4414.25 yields 2.20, 8.12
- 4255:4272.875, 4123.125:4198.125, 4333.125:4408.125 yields 0.02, 8.5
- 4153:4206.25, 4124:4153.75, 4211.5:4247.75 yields 5.24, 8.27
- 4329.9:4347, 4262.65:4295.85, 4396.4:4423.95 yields 0.25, 8.83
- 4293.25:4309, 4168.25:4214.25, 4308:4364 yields 3.77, 8.46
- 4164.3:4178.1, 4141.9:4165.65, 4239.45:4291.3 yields 0.61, 7.71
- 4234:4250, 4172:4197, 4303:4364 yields -2.34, 7.8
